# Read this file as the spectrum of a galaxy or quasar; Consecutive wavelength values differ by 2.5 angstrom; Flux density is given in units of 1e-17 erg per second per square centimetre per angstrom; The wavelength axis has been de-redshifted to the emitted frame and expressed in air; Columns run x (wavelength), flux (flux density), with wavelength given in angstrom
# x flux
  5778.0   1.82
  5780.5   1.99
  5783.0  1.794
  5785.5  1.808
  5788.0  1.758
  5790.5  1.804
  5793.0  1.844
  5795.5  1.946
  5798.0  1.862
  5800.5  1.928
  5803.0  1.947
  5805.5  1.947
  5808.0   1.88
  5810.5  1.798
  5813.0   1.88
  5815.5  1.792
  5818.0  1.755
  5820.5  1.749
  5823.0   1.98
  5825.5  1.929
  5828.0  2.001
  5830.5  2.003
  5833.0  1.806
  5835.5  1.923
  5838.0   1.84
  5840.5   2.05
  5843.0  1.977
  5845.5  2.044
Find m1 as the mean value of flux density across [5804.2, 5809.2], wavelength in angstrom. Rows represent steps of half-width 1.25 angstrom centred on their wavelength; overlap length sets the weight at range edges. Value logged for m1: 1.91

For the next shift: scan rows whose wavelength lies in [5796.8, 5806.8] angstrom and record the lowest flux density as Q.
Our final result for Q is 1.862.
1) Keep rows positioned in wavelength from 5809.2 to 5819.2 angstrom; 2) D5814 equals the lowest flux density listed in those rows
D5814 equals 1.755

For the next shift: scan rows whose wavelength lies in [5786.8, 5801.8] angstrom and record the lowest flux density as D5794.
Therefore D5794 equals 1.758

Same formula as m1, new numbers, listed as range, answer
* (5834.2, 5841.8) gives 1.94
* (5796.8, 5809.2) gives 1.91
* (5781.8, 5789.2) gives 1.79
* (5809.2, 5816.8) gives 1.82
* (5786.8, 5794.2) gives 1.8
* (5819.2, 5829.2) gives 1.91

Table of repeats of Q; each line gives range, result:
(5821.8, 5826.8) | 1.929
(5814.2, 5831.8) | 1.749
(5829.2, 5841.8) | 1.806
